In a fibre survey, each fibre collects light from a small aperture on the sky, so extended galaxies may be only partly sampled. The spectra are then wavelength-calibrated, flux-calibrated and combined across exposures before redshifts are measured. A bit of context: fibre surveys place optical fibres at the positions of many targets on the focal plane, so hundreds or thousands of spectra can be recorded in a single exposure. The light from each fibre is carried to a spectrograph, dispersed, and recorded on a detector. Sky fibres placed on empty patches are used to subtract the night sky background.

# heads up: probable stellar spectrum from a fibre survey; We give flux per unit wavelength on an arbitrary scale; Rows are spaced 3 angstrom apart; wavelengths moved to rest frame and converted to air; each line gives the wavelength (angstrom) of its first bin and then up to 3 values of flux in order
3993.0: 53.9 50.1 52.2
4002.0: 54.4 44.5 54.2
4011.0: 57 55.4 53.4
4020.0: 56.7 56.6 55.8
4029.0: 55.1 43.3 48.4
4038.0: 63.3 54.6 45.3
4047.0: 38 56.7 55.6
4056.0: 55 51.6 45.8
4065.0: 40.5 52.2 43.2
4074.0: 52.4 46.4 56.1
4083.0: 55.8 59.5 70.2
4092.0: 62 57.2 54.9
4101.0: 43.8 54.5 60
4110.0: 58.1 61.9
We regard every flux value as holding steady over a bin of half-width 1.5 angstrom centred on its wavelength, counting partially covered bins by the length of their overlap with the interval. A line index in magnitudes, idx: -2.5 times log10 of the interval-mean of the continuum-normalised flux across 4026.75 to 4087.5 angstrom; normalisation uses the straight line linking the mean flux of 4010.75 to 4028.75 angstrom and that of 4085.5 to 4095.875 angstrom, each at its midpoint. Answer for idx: 0.17 mag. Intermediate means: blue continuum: 55.7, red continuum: 62.8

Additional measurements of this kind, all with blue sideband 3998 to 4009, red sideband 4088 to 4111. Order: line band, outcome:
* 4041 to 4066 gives 0.11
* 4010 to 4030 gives -0.07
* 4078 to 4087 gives 0.00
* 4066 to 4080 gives 0.14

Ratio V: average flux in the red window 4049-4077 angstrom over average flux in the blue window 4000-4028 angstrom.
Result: 0.9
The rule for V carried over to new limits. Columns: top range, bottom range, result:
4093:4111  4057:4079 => 1.15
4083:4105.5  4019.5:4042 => 1.06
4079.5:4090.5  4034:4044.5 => 1.13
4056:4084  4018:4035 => 0.93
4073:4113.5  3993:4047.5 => 1.08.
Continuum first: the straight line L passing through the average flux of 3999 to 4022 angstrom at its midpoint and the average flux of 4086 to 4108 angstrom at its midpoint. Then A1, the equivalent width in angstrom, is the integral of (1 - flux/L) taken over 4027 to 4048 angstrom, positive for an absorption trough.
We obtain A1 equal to 1.80 angstrom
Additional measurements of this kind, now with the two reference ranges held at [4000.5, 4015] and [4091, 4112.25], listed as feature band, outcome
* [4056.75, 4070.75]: 1.8 angstrom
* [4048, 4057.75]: -0.1 angstrom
